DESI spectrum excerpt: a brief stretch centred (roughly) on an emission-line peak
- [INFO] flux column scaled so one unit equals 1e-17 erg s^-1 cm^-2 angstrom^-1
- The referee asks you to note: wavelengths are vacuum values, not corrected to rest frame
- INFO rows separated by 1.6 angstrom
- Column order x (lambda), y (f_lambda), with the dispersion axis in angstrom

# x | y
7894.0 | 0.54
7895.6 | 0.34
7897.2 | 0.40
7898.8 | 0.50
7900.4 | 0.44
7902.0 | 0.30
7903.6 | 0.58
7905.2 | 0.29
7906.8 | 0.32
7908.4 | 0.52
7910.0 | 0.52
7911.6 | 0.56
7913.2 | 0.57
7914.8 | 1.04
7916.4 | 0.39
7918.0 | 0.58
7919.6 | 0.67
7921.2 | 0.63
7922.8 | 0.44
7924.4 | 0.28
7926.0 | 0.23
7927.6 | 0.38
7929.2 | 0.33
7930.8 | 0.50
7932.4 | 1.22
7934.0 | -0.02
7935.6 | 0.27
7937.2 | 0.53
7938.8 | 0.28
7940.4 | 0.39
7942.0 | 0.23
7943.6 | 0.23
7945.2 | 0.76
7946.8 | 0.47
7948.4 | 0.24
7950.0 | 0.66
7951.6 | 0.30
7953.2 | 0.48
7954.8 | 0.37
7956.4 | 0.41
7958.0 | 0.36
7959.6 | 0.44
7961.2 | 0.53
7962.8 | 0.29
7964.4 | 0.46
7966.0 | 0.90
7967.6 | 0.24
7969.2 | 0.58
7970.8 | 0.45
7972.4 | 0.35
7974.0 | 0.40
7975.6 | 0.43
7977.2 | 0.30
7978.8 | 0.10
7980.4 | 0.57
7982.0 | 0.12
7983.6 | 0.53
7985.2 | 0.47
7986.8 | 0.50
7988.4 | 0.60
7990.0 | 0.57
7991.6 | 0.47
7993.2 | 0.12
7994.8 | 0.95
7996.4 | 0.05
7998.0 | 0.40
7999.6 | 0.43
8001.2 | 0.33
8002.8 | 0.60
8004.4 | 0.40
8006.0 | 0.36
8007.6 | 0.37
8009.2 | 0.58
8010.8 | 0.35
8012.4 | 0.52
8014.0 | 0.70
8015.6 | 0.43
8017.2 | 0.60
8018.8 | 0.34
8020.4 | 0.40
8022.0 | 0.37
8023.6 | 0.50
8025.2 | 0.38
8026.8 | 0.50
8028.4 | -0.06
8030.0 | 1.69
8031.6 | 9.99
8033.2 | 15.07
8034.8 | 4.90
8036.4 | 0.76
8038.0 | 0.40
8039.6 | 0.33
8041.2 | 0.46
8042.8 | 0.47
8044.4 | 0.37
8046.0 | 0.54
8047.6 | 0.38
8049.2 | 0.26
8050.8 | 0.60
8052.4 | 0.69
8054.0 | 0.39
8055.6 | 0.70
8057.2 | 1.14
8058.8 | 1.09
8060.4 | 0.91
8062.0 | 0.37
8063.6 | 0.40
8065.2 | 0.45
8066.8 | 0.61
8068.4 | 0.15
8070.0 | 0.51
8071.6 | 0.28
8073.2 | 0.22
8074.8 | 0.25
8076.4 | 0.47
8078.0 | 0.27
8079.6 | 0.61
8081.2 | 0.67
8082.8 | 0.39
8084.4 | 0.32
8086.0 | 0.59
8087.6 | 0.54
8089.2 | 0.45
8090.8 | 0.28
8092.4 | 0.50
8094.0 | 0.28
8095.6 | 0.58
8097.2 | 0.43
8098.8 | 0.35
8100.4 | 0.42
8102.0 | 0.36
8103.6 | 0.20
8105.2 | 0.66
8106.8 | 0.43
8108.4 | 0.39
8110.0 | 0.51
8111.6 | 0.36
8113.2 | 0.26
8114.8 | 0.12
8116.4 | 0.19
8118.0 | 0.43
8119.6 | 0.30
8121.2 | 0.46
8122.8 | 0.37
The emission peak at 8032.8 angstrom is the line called H-alpha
